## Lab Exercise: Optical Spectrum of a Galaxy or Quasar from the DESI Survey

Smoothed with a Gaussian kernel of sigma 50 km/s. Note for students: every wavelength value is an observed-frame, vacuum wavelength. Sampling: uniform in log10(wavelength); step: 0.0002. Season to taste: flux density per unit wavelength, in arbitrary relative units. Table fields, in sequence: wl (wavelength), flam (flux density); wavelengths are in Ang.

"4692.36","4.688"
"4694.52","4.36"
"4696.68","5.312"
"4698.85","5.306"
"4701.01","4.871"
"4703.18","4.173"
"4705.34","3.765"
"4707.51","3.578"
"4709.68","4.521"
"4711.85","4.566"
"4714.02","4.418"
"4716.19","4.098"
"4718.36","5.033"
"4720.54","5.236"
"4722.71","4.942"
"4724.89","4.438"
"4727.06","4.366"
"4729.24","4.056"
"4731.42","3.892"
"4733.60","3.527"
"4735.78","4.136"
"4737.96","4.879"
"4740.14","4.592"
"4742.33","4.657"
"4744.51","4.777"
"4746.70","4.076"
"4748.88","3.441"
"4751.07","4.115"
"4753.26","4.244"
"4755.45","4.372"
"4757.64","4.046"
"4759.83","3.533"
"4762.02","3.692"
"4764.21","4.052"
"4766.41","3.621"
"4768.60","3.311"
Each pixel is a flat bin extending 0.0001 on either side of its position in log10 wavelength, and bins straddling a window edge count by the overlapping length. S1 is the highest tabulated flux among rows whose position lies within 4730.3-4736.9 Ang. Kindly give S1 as 4.136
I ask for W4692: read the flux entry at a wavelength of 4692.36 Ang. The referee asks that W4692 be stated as 4.688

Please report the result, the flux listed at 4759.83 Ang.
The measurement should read 3.533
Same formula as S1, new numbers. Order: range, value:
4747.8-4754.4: 4.244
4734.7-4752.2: 4.879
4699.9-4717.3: 4.871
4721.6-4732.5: 4.942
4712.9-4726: 5.236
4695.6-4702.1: 5.312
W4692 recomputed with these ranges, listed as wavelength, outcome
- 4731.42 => 3.892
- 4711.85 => 4.566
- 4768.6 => 3.311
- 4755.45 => 4.372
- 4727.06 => 4.366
